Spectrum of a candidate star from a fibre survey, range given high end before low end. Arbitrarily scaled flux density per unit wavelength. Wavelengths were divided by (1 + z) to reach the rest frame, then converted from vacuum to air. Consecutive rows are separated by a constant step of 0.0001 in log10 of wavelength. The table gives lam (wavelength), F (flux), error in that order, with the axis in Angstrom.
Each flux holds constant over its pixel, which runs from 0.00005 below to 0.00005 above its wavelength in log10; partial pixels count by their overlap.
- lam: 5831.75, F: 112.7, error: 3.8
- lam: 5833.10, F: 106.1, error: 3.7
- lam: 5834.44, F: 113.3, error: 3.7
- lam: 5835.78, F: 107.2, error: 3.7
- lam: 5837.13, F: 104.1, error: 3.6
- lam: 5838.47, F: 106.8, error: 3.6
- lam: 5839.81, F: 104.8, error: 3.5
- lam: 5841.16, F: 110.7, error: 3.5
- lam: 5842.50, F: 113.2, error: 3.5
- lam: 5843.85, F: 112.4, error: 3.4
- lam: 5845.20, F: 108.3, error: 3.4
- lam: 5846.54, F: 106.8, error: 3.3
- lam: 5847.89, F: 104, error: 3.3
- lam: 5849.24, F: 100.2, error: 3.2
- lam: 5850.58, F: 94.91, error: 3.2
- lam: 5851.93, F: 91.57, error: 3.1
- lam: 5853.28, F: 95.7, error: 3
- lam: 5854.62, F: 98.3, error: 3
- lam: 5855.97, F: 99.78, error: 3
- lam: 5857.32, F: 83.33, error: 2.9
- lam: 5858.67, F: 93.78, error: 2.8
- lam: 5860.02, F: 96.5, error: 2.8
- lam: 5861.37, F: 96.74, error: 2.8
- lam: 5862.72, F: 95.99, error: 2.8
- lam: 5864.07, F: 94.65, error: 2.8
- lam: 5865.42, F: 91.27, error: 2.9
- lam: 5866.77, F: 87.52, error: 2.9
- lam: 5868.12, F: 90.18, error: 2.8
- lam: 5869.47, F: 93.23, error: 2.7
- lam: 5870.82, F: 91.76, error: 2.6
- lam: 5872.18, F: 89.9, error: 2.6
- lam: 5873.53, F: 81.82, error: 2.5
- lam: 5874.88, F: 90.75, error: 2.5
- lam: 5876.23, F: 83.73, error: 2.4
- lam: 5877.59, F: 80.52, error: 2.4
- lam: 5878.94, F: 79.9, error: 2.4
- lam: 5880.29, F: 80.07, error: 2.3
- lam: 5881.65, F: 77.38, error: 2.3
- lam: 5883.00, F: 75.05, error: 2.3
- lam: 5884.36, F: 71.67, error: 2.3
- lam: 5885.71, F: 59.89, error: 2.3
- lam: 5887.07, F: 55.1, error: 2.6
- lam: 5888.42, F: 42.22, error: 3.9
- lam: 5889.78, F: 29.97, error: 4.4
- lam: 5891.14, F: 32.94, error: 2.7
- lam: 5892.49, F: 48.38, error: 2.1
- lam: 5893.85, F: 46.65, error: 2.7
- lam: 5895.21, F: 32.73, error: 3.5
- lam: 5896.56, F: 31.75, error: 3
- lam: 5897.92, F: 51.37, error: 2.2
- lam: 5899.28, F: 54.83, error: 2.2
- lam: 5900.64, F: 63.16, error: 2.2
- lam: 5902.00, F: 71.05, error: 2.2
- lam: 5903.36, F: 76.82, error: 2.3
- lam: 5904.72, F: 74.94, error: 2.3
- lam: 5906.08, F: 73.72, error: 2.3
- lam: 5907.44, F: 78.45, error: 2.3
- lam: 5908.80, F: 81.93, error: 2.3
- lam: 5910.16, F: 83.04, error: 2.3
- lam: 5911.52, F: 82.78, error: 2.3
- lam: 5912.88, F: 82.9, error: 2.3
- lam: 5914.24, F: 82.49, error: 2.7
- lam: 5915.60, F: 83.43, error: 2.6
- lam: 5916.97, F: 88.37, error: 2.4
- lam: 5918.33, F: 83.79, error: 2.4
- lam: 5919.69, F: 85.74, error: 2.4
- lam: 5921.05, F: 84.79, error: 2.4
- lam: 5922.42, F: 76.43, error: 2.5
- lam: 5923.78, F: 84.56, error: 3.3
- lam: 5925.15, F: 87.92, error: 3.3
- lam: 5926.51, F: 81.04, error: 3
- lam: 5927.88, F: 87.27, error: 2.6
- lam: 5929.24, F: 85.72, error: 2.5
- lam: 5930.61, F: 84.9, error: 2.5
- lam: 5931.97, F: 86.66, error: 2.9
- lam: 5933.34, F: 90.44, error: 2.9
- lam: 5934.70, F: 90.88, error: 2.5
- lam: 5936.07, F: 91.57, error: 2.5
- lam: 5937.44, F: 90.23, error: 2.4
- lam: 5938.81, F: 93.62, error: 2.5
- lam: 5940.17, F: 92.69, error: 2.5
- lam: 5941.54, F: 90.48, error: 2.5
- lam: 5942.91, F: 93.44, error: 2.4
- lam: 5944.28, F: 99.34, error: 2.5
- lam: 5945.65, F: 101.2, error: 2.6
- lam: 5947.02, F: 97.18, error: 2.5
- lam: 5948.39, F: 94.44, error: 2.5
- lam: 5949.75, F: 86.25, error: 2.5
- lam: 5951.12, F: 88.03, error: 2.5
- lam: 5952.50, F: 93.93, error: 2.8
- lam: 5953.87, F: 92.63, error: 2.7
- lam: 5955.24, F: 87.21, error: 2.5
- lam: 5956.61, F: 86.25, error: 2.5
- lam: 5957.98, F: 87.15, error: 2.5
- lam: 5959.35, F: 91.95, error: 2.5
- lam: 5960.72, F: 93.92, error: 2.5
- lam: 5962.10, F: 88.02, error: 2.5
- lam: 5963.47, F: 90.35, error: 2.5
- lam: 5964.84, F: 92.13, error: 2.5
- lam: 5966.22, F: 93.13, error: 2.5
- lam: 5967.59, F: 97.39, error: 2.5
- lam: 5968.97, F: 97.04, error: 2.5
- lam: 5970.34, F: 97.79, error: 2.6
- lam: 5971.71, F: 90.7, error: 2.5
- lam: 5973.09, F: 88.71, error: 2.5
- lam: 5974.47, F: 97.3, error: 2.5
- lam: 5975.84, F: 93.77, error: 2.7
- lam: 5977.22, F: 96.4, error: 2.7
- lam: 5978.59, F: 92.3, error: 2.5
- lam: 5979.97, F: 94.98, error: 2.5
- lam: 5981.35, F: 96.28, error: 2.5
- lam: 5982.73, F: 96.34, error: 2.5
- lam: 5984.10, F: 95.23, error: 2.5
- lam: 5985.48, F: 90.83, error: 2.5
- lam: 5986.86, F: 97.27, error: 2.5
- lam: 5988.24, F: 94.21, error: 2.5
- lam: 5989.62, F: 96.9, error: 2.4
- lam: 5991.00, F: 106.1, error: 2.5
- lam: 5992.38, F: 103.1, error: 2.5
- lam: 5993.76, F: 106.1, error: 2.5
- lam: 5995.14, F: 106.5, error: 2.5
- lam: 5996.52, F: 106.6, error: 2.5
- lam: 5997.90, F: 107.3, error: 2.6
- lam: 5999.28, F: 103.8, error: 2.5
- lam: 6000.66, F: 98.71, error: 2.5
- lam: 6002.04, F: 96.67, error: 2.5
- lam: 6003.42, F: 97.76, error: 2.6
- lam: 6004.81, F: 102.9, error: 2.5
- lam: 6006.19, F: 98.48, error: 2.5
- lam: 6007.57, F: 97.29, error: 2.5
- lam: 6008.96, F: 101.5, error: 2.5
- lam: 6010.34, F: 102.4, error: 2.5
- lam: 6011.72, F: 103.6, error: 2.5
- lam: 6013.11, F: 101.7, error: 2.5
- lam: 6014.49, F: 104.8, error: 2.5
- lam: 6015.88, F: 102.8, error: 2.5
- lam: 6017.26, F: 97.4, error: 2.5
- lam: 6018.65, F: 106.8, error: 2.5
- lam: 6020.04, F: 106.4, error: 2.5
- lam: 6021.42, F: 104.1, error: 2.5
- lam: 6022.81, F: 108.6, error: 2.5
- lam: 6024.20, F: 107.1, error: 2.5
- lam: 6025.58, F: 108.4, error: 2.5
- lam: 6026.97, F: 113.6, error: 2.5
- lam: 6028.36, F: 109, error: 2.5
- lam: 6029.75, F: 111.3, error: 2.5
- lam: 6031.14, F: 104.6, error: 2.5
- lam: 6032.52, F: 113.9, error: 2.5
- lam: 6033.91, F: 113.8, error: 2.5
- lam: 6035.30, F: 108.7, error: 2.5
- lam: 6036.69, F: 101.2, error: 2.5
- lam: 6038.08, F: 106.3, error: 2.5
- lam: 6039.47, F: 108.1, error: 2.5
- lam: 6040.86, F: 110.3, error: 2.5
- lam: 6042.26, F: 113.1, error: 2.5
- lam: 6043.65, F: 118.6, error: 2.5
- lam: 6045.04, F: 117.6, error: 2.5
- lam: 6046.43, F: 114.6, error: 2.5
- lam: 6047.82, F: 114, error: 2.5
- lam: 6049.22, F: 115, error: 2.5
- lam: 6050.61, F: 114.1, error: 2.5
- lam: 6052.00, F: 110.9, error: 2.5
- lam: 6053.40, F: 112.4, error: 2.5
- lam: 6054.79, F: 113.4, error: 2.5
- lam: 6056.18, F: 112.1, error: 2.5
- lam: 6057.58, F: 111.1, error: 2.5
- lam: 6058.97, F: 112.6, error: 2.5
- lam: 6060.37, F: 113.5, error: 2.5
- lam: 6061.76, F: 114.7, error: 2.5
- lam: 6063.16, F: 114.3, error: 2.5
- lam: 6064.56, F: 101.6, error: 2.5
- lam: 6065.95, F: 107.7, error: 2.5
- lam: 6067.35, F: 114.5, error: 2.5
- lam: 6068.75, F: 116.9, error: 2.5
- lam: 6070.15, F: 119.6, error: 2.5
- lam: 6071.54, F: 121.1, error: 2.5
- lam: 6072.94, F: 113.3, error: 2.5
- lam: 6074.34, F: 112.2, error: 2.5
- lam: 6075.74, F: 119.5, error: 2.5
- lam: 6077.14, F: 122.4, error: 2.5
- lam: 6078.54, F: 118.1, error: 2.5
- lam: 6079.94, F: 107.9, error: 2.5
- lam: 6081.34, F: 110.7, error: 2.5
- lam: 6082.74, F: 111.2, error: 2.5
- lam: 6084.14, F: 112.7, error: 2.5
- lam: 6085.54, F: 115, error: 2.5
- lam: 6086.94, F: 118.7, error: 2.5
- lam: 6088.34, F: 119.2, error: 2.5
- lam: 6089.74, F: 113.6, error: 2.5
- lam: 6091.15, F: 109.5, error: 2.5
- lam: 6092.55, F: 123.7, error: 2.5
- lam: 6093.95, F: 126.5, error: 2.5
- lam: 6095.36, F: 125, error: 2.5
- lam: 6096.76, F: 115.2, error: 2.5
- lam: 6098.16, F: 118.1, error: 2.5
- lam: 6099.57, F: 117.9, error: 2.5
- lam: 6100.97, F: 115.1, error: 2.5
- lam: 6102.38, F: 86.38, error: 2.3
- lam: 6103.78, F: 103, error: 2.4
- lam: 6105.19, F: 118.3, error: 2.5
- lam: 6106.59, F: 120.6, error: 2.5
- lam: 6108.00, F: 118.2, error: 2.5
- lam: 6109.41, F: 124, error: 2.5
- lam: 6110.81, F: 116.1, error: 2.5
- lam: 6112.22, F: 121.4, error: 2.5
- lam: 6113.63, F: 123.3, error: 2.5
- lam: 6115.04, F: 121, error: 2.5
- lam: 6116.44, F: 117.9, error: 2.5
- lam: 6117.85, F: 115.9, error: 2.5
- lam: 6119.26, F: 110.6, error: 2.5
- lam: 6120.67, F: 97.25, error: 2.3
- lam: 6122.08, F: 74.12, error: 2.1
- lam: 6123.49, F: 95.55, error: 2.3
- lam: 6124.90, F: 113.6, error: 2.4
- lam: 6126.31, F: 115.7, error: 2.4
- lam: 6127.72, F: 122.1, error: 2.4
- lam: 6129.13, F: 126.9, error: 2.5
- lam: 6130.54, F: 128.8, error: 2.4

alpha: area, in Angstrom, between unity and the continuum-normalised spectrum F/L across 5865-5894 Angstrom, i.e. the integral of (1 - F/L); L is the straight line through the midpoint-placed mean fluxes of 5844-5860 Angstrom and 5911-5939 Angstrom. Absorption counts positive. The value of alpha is 6.75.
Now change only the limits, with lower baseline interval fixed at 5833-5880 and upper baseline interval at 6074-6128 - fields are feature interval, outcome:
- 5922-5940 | 2.6 Angstrom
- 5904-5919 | 2.9 Angstrom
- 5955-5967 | 1.6 Angstrom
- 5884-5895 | 5.8 Angstrom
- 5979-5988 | 0.9 Angstrom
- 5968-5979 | 1.1 Angstrom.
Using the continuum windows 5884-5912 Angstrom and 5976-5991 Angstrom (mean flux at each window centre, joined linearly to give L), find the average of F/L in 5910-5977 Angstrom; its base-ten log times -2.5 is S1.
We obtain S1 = -0.15 mag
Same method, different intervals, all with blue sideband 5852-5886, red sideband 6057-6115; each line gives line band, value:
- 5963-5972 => 0.06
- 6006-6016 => 0.04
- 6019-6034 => -0.01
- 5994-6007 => 0.02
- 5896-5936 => 0.19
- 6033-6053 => -0.02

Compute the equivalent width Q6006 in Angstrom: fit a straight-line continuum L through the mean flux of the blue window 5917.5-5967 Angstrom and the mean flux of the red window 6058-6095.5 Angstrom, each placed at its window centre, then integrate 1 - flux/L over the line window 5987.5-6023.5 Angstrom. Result -0.27 Angstrom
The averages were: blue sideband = 89.6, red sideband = 115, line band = 102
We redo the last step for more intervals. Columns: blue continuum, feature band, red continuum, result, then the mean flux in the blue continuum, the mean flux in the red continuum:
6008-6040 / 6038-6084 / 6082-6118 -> -1.0 Angstrom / 106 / 116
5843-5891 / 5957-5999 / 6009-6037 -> 1.8 Angstrom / 85.9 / 106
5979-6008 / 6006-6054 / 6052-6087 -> -0.8 Angstrom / 99.6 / 114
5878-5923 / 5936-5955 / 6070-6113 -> -3.4 Angstrom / 67.5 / 116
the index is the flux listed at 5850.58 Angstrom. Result 94.91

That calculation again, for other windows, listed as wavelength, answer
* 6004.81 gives 102.9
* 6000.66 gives 98.71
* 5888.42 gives 42.22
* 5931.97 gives 86.66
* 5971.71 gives 90.7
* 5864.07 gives 94.65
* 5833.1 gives 106.1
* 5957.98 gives 87.15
